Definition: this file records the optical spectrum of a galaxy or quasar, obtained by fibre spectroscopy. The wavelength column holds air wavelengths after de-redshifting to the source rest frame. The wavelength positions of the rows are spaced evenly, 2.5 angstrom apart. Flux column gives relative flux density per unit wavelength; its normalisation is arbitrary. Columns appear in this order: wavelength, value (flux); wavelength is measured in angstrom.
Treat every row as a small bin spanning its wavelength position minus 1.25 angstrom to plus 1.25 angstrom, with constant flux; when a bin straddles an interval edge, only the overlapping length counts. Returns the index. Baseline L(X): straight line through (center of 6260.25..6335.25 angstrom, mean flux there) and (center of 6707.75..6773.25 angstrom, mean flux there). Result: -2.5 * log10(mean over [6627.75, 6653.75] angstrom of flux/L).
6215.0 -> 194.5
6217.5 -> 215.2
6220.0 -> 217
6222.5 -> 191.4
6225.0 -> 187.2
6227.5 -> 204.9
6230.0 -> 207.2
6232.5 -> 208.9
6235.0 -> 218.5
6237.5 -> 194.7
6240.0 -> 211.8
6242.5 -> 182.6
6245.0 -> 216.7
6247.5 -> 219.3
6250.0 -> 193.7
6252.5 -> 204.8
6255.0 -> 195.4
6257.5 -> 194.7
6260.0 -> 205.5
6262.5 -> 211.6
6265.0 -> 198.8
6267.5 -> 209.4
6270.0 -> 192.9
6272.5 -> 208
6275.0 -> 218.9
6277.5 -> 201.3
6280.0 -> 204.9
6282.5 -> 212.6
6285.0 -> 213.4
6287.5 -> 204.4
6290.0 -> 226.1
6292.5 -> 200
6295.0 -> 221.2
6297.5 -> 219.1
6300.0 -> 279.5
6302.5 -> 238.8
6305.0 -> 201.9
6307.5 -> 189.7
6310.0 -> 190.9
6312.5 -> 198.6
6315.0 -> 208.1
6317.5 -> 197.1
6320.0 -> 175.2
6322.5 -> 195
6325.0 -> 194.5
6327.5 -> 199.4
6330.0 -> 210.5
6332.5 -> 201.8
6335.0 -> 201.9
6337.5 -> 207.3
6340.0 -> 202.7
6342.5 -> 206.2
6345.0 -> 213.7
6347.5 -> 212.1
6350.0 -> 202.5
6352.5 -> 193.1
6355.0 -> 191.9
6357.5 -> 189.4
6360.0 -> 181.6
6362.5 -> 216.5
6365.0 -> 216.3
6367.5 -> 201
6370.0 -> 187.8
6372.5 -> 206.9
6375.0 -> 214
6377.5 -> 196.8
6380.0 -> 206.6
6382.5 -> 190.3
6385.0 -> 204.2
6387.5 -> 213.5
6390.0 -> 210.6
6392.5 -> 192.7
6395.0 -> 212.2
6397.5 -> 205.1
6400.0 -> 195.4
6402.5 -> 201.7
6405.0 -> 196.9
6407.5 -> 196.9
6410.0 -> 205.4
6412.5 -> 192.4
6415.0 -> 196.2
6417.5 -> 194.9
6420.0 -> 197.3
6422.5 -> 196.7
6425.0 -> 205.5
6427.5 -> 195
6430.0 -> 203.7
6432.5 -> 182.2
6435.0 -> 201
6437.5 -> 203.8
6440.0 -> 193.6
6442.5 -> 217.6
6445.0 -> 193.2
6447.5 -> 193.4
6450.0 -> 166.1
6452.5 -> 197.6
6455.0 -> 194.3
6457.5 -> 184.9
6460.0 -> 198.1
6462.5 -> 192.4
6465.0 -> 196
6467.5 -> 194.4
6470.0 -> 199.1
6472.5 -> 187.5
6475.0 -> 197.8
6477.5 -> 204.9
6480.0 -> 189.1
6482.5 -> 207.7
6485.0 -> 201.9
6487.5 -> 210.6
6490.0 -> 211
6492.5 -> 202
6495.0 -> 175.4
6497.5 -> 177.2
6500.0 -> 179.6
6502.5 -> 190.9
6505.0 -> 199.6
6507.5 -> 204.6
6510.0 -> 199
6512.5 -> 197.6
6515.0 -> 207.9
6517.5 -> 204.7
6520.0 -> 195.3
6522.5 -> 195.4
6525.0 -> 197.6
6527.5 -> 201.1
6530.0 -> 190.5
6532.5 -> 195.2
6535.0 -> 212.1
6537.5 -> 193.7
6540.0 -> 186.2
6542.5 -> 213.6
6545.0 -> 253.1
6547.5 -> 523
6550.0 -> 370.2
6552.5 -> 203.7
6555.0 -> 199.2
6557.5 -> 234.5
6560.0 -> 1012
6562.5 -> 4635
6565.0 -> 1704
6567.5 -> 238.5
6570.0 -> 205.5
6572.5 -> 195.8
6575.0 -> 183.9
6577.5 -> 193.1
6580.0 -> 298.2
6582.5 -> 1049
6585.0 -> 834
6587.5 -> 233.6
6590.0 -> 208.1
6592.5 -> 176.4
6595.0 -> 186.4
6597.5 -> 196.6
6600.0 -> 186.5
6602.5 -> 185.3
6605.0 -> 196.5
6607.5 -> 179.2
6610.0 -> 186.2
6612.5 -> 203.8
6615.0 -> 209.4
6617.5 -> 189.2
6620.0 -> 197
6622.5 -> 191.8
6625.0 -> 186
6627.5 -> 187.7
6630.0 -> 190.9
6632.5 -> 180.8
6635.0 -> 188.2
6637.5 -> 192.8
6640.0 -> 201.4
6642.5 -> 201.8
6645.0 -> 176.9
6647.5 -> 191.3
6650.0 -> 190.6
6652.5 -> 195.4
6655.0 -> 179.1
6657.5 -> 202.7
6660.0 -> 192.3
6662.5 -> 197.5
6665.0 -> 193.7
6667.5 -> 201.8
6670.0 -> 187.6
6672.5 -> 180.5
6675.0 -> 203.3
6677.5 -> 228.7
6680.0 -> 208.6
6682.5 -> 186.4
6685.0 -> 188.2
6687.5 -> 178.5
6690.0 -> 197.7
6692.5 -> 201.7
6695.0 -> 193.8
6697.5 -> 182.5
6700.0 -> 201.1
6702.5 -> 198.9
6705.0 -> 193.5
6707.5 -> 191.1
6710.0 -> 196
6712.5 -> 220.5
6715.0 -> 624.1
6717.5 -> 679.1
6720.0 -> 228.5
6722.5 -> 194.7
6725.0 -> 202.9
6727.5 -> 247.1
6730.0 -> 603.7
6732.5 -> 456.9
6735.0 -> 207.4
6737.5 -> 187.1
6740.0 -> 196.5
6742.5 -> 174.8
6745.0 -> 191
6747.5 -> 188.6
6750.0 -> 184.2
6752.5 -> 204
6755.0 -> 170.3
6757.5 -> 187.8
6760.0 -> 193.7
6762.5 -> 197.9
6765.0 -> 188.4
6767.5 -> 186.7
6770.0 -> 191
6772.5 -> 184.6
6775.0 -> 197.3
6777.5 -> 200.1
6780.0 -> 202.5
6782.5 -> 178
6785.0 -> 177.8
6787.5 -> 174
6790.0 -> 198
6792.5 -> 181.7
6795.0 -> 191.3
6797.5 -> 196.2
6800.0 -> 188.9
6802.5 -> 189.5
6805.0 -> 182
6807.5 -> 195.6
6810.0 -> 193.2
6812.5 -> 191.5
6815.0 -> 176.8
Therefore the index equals 0.27 mag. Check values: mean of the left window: 208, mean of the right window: 257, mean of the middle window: 191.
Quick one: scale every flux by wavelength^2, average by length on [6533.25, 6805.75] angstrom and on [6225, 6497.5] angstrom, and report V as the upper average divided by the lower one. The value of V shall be 1.57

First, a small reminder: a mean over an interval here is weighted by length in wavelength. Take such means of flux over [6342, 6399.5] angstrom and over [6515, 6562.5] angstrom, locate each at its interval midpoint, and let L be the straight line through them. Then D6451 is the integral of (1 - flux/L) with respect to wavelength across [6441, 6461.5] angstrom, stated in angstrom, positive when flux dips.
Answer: 6.94 angstrom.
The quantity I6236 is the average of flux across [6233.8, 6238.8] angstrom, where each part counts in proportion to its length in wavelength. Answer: 207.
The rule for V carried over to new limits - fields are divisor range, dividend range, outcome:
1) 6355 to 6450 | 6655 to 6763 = 1.28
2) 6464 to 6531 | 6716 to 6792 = 1.28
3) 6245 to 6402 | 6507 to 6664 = 1.79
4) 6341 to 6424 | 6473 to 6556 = 1.11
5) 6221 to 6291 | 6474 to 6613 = 1.92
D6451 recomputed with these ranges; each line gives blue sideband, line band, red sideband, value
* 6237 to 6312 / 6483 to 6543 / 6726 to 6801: 4.0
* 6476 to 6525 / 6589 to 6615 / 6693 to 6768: 3.4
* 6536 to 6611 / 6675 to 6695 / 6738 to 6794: 7.5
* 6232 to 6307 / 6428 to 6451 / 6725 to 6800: 1.8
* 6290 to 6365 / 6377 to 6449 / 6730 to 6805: 2.0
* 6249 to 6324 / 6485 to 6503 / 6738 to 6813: 0.6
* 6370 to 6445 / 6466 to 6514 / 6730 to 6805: 1.3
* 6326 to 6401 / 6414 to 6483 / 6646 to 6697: 1.7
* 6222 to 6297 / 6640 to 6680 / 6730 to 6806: 1.9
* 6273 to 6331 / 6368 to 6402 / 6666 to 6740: 2.4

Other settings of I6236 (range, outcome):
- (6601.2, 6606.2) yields 191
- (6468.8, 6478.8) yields 197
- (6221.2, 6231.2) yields 198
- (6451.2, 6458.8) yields 192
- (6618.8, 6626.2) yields 192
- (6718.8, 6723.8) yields 211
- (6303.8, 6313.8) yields 195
